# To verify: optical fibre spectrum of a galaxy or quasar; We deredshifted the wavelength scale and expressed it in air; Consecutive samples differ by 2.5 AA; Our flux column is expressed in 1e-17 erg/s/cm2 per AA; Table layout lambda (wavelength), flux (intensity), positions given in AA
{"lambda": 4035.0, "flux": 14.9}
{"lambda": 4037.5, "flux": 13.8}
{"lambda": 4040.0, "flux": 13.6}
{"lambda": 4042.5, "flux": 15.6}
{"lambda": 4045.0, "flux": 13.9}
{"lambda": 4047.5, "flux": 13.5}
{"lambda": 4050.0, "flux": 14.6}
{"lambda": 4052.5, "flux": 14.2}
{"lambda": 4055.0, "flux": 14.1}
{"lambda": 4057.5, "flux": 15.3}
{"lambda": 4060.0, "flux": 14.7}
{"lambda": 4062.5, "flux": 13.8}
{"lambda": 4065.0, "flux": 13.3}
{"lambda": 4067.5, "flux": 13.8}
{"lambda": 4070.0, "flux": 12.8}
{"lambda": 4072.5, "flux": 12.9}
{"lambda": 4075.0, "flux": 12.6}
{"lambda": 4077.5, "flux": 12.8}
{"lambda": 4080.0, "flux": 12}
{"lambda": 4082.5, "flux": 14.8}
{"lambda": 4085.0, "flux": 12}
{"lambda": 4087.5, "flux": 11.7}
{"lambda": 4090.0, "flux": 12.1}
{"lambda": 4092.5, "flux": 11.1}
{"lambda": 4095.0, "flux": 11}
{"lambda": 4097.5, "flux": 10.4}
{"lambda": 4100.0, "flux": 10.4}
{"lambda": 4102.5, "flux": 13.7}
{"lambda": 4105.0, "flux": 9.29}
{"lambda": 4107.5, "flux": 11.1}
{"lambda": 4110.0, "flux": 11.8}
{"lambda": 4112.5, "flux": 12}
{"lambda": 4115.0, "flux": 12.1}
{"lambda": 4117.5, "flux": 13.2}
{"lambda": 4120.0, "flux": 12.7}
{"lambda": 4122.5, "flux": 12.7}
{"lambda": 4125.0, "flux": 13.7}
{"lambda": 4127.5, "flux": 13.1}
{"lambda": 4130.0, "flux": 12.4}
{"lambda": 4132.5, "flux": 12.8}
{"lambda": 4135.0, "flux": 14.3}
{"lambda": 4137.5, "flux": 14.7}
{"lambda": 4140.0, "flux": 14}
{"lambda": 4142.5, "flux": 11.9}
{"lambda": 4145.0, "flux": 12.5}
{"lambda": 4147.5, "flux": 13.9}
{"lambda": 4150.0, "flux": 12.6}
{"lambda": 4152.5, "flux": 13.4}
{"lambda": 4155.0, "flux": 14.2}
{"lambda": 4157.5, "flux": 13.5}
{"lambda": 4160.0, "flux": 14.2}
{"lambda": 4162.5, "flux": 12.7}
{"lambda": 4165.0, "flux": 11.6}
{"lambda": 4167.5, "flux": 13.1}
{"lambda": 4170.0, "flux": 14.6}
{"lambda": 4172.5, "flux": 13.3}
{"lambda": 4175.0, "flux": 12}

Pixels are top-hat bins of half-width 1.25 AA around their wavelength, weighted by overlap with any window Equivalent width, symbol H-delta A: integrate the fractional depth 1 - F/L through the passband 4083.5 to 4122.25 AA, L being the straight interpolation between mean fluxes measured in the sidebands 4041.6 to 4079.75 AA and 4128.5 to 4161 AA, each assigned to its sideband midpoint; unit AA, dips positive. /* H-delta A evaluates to 5.4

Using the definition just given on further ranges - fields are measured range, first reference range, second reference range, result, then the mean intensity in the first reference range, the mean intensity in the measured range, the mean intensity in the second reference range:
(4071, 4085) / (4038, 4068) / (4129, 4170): 1.0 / 14.2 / 12.9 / 13.3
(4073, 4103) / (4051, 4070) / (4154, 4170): 4.0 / 14.1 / 12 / 13.3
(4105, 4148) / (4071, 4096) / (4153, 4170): 0.4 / 12.3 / 12.8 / 13.3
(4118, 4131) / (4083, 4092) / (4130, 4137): 0.2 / 12.1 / 12.9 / 13.5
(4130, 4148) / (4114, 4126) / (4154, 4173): -0.3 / 12.9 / 13.4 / 13.4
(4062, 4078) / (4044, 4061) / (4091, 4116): 0.2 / 14.3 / 13.1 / 11.3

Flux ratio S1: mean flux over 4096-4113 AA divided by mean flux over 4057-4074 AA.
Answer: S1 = 0.8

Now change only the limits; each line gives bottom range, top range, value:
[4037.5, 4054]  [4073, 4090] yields 0.89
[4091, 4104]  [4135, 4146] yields 1.19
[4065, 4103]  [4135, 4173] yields 1.09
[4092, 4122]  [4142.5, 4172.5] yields 1.14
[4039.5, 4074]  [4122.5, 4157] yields 0.95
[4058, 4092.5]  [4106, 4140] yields 0.99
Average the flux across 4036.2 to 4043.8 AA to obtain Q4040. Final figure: 14.3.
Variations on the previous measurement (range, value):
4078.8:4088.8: 12.6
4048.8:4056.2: 14.3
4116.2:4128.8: 13.1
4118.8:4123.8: 12.7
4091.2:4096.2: 11.1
